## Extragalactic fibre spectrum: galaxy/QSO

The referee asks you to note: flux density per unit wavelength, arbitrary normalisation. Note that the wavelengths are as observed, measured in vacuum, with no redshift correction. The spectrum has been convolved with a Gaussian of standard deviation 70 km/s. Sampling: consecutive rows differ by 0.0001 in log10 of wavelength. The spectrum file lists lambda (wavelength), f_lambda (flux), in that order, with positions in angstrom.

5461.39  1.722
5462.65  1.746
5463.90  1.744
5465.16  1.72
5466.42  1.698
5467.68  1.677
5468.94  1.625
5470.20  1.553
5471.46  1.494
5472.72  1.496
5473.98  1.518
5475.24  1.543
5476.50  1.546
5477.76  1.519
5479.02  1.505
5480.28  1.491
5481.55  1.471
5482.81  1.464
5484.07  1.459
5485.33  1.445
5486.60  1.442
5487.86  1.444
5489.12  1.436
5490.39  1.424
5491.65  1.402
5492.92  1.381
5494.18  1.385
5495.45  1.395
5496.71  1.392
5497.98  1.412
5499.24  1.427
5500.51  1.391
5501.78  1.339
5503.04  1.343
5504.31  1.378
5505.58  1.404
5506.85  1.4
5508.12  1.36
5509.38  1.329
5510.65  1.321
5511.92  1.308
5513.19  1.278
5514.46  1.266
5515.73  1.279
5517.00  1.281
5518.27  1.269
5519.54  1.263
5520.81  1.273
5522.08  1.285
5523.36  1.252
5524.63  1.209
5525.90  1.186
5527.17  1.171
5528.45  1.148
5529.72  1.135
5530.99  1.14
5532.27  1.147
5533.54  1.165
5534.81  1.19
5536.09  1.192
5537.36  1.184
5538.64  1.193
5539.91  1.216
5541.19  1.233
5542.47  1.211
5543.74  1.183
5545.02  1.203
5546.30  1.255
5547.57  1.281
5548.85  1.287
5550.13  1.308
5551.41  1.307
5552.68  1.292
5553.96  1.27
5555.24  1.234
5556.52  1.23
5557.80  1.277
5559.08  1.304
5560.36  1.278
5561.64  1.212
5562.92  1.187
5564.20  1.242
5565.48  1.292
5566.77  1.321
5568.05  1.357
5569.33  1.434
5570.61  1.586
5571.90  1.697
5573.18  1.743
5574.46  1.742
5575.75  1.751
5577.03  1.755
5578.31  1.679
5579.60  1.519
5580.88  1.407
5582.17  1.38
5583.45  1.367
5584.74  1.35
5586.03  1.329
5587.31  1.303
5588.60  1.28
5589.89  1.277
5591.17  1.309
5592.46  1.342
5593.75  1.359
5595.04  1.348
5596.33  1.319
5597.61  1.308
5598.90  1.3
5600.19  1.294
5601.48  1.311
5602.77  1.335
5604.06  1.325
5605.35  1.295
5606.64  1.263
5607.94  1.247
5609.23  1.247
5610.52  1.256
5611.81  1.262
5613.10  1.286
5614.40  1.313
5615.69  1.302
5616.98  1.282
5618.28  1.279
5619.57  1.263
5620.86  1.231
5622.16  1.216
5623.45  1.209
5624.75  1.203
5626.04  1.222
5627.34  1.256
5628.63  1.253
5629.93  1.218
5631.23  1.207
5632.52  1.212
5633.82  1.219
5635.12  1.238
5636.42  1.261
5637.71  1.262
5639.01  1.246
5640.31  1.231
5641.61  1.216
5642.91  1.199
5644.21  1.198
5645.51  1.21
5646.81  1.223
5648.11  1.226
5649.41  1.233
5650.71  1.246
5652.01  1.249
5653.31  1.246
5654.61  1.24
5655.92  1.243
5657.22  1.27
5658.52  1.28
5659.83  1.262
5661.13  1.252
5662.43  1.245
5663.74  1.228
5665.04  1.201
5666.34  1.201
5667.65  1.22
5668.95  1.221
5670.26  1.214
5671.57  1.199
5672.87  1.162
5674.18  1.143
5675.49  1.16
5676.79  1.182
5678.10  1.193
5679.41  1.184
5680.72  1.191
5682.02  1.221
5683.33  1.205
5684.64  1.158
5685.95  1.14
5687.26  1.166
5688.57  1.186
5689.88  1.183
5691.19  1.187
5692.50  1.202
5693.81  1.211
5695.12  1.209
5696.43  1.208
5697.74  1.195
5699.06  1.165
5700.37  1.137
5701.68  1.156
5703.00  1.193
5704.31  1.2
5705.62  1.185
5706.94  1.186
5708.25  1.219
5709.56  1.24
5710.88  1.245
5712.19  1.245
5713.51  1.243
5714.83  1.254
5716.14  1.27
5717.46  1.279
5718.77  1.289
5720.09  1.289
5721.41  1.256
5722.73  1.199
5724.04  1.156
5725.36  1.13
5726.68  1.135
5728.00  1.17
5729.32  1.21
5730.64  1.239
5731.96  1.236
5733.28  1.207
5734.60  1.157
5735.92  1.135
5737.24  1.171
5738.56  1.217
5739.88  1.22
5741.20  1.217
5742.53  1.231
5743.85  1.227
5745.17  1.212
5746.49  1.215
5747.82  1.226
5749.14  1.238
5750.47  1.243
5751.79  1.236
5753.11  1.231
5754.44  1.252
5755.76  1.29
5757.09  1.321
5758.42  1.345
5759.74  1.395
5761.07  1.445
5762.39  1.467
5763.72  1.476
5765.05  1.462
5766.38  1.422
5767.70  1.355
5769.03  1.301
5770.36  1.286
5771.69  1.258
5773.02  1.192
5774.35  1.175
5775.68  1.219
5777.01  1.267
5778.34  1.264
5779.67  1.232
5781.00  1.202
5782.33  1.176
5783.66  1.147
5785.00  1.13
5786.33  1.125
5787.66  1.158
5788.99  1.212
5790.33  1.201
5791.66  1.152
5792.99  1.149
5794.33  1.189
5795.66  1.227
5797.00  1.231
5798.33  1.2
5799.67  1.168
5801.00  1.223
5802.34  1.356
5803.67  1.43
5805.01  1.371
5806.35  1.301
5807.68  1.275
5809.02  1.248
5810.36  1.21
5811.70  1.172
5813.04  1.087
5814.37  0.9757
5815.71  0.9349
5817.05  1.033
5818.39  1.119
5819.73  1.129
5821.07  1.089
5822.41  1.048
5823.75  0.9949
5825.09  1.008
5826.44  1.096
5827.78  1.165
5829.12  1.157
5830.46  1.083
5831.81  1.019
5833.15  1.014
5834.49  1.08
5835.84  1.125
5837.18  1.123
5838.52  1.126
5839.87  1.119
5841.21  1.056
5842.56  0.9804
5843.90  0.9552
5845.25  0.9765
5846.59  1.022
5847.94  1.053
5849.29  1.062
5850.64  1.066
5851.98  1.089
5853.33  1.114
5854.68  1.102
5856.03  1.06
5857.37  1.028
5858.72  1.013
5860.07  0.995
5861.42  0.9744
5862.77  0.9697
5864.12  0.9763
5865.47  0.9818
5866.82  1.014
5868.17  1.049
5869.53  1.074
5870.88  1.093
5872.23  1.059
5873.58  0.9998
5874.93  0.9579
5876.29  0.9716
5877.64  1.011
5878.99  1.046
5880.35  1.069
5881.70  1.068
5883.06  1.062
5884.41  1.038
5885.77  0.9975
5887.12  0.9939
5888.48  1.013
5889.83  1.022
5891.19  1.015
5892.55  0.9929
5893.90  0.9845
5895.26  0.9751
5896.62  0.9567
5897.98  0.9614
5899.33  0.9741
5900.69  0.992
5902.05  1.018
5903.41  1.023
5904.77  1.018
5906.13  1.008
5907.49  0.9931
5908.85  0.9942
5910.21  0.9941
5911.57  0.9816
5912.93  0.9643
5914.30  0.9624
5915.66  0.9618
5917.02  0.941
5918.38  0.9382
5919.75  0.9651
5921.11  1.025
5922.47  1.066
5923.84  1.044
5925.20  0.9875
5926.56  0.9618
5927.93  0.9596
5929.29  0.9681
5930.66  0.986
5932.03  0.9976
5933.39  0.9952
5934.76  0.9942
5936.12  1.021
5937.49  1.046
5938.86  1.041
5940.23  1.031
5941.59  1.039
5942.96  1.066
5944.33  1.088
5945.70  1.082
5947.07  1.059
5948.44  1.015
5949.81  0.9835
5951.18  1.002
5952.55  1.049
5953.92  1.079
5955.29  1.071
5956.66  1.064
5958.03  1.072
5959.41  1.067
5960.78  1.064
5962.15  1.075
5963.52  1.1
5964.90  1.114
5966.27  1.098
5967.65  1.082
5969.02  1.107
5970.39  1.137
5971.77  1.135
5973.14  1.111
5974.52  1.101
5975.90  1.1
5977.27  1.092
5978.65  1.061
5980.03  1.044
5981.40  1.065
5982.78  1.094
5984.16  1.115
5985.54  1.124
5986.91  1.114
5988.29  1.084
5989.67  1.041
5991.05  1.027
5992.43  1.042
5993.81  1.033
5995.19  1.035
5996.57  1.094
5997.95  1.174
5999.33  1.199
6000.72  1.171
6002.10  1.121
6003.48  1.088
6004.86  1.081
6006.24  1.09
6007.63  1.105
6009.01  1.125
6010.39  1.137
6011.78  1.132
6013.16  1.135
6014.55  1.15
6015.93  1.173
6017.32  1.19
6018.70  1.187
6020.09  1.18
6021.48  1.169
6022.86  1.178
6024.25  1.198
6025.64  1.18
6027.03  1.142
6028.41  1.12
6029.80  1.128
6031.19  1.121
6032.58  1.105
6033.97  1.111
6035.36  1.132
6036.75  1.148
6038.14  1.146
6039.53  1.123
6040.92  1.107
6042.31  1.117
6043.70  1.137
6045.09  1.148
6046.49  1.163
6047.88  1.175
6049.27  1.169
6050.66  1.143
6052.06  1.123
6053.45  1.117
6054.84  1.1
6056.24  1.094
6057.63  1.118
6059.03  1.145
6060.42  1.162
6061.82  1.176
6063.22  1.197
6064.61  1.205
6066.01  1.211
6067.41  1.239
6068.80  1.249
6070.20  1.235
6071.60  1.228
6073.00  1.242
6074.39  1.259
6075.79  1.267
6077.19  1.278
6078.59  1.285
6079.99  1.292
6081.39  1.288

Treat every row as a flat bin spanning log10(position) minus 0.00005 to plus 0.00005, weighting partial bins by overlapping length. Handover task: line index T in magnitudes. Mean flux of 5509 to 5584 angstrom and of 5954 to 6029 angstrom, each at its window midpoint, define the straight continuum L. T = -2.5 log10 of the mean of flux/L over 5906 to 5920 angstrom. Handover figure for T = 0.18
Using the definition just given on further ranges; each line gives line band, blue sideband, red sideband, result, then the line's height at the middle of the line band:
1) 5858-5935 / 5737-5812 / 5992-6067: 0.20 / 1.2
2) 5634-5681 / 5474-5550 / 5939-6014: 0.02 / 1.25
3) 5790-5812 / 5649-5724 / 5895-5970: -0.11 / 1.12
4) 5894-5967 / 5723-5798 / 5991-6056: 0.15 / 1.17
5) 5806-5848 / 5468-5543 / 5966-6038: 0.11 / 1.2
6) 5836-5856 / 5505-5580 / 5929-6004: 0.08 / 1.14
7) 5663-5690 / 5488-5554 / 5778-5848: 0.02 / 1.21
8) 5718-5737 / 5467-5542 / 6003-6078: 0.06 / 1.27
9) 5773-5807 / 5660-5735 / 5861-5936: -0.10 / 1.11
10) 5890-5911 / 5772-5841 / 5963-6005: 0.14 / 1.13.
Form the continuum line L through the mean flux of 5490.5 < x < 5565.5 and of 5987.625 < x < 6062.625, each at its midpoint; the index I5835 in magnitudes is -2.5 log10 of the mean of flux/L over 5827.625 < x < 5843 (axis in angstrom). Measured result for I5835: 0.095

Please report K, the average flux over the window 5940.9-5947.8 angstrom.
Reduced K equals 1.07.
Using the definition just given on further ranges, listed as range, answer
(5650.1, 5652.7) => 1.25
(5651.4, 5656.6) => 1.24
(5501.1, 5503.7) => 1.34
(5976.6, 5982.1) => 1.07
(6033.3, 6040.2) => 1.13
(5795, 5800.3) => 1.21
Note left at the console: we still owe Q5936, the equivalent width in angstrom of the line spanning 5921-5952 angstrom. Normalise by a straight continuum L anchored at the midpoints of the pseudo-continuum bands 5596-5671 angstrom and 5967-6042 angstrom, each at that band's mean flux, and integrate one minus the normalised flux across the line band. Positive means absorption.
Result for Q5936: 3.3 angstrom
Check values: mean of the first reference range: 1.25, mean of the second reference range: 1.12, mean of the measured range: 1.02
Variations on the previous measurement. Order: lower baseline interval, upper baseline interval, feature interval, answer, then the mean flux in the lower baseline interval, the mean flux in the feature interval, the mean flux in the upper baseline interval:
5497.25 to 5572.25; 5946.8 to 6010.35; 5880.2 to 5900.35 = 2.1 angstrom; 1.28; 1.01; 1.09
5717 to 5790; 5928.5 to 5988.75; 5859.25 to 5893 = 3.5 angstrom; 1.25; 1.02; 1.06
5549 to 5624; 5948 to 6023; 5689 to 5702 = 1.0 angstrom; 1.35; 1.19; 1.1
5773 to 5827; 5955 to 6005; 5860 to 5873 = 1.4 angstrom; 1.17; 1.02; 1.09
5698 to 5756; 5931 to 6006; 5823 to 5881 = 4.9 angstrom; 1.21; 1.04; 1.07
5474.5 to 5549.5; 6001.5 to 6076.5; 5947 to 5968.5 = 2.2 angstrom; 1.32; 1.06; 1.16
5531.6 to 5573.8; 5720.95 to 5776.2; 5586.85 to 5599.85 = -0.3 angstrom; 1.29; 1.31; 1.26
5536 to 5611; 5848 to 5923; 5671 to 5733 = 0.2 angstrom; 1.34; 1.2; 1.01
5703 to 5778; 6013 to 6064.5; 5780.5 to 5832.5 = 3.0 angstrom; 1.25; 1.16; 1.15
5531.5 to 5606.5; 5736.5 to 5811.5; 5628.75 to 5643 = 0.9 angstrom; 1.34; 1.23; 1.26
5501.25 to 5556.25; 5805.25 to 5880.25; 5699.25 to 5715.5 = -0.9 angstrom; 1.25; 1.21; 1.06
